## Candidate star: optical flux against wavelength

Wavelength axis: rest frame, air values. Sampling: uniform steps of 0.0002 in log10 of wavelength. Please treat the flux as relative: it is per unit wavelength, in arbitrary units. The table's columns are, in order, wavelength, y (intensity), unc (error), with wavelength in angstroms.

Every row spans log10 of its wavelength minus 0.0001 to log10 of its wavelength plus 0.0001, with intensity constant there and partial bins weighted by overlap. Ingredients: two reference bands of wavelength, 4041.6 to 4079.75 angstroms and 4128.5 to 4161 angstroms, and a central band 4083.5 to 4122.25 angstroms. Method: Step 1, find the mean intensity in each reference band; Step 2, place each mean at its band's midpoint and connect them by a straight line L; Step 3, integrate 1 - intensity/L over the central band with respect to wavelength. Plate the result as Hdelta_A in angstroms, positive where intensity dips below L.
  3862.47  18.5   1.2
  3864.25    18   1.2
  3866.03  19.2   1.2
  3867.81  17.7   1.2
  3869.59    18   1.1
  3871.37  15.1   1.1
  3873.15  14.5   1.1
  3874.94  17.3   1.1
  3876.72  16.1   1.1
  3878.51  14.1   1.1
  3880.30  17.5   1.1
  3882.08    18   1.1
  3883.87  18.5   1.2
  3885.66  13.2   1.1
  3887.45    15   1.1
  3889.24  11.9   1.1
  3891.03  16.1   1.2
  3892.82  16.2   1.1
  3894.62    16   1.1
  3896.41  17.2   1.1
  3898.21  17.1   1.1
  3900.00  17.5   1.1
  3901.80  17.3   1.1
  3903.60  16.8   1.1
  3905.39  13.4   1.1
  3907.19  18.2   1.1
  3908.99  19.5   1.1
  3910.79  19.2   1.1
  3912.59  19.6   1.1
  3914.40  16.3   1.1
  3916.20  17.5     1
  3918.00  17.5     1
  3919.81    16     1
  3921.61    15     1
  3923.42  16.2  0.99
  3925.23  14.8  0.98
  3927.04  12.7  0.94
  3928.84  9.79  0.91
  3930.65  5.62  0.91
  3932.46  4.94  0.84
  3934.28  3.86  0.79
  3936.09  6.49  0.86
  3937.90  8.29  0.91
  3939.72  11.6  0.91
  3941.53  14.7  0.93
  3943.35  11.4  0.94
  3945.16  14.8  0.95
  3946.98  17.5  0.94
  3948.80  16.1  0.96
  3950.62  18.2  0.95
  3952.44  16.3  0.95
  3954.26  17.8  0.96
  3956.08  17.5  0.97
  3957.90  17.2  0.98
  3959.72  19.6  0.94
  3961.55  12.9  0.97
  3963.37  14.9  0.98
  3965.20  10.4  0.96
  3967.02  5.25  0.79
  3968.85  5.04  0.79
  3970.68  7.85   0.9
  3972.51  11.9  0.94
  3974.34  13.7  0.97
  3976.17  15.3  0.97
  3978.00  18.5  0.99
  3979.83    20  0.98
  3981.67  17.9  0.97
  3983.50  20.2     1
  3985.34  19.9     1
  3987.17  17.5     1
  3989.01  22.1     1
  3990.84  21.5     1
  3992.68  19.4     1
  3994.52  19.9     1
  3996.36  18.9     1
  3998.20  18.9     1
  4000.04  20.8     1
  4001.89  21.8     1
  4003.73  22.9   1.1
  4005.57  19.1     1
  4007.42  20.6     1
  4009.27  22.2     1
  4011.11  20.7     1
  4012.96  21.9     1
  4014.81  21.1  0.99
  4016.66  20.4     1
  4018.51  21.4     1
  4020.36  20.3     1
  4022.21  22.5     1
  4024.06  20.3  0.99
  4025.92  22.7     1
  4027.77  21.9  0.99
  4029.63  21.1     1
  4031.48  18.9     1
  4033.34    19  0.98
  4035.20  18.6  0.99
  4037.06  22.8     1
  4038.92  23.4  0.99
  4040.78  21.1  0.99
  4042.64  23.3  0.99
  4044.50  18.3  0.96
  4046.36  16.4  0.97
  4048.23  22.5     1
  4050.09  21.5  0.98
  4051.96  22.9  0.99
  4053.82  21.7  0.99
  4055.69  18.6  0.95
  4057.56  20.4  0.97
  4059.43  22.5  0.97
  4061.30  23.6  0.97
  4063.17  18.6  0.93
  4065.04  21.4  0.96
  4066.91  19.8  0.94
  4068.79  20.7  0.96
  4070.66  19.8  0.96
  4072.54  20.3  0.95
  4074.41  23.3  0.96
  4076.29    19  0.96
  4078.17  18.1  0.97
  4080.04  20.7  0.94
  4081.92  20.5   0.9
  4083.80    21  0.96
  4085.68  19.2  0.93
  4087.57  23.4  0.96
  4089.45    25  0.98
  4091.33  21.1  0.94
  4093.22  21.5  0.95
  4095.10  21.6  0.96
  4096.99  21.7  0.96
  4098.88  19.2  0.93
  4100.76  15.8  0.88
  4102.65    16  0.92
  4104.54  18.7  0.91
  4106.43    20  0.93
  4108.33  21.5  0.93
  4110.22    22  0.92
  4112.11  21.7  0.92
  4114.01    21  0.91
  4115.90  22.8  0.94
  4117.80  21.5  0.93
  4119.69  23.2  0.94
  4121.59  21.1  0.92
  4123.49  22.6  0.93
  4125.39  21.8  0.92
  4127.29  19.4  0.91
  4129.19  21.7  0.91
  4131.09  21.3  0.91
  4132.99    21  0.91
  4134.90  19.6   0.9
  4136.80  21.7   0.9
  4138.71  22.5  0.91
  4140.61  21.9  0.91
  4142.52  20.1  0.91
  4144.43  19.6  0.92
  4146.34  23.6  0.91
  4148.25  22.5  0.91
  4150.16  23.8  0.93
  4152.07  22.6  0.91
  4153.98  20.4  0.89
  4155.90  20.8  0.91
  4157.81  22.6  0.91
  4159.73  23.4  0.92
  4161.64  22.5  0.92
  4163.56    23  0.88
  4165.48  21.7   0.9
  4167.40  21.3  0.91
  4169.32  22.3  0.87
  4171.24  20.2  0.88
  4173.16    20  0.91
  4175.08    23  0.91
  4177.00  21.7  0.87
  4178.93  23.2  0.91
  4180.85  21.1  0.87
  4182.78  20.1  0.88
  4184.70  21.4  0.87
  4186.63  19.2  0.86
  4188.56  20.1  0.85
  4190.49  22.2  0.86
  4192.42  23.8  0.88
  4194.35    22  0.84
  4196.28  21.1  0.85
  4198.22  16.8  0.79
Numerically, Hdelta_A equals 0.5 angstroms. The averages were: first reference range 20.6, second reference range 21.7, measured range 20.9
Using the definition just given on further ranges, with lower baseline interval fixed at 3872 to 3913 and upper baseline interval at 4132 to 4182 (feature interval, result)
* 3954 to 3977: 6.5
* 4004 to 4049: -4.0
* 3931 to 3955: 7.2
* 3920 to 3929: 1.5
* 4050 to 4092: -2.0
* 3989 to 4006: -1.7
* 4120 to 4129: -0.1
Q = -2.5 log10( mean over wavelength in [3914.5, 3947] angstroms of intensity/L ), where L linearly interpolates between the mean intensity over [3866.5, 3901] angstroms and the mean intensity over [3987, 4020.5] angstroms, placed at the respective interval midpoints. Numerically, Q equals 0.42 mag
